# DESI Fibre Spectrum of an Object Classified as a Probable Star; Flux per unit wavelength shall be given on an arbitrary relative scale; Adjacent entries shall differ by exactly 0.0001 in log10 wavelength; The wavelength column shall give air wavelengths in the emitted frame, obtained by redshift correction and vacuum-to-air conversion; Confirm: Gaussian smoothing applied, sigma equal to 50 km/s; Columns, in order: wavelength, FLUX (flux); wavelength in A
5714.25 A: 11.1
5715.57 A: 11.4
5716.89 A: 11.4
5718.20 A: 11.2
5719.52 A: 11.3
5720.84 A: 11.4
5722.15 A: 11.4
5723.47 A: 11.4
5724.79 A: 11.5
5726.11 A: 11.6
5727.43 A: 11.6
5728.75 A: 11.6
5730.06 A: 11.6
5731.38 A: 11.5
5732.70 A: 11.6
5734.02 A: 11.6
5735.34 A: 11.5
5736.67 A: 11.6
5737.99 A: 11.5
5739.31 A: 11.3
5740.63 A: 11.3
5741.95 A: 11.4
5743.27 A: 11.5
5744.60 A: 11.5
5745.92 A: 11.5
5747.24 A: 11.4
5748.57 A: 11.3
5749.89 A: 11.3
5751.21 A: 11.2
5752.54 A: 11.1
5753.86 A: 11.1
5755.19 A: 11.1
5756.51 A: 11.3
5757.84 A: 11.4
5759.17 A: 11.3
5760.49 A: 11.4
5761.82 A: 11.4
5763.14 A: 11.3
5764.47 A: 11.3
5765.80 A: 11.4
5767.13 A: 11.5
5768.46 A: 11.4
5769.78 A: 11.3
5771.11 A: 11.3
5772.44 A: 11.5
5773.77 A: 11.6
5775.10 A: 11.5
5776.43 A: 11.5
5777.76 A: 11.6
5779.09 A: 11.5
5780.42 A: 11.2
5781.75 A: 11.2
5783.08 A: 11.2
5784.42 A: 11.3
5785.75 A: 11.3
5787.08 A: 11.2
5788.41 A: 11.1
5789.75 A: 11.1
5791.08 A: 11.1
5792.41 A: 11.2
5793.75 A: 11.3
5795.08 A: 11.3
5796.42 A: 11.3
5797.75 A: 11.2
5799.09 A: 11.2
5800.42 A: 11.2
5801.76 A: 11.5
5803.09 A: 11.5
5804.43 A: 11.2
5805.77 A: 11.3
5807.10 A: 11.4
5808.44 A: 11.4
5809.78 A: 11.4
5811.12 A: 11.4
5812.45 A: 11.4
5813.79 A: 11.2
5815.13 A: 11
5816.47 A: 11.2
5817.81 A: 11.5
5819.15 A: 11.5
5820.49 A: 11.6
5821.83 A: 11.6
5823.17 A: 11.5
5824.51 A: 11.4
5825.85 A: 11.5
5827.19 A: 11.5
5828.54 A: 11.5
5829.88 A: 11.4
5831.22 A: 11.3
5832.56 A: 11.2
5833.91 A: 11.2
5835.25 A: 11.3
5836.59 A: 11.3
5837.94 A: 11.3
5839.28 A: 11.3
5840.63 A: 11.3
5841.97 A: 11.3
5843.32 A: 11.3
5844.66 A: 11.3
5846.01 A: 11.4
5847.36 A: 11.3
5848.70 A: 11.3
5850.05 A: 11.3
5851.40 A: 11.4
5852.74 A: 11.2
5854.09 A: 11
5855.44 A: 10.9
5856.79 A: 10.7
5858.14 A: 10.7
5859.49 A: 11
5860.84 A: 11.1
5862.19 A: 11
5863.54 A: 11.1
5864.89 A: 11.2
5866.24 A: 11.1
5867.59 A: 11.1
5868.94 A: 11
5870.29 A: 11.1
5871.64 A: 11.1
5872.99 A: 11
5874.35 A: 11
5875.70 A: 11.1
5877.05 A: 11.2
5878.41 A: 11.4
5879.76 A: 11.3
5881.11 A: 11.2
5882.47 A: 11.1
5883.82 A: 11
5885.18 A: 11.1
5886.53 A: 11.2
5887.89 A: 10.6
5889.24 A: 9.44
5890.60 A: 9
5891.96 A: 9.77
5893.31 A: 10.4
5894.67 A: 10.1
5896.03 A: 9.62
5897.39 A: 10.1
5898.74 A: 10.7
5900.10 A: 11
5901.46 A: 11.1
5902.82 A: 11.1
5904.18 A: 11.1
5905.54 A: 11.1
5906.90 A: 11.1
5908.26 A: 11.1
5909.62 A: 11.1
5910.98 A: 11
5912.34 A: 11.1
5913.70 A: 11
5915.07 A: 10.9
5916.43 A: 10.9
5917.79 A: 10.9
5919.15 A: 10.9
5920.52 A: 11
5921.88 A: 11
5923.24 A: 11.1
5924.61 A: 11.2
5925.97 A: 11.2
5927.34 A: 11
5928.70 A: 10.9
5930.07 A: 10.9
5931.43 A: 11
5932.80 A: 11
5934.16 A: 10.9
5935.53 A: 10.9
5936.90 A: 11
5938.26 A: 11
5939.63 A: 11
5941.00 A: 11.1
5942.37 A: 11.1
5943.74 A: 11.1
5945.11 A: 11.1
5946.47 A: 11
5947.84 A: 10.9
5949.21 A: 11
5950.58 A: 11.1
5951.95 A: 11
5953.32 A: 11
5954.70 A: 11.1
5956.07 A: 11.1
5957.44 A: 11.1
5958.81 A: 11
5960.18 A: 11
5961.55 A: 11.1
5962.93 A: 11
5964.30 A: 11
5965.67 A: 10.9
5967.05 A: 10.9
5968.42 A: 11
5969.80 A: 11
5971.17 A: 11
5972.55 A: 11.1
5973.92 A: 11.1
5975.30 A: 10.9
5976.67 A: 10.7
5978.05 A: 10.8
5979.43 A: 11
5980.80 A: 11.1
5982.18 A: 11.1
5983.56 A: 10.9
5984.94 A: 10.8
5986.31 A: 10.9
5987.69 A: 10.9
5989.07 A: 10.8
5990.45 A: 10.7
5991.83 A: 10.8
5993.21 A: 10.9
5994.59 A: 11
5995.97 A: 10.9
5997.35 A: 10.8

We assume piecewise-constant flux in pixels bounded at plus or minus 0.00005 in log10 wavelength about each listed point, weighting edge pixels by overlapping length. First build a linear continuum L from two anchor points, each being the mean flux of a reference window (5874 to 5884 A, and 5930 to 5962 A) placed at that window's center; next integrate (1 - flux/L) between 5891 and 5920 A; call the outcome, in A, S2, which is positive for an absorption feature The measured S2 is 1.0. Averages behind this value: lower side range 11.2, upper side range 11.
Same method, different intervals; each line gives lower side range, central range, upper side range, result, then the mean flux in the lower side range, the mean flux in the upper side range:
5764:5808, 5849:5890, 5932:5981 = 0.54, 11.3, 11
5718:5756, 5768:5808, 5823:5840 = 0.23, 11.4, 11.4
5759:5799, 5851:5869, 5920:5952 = 0.22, 11.3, 11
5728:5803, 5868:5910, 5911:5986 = 1.26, 11.4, 11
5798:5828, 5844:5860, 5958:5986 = 0.22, 11.4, 11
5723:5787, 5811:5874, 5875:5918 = -1.28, 11.4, 10.8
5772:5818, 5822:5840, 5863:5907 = -0.42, 11.3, 10.8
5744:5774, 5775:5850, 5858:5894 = -1.39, 11.3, 10.9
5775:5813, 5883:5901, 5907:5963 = 1.27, 11.3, 11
